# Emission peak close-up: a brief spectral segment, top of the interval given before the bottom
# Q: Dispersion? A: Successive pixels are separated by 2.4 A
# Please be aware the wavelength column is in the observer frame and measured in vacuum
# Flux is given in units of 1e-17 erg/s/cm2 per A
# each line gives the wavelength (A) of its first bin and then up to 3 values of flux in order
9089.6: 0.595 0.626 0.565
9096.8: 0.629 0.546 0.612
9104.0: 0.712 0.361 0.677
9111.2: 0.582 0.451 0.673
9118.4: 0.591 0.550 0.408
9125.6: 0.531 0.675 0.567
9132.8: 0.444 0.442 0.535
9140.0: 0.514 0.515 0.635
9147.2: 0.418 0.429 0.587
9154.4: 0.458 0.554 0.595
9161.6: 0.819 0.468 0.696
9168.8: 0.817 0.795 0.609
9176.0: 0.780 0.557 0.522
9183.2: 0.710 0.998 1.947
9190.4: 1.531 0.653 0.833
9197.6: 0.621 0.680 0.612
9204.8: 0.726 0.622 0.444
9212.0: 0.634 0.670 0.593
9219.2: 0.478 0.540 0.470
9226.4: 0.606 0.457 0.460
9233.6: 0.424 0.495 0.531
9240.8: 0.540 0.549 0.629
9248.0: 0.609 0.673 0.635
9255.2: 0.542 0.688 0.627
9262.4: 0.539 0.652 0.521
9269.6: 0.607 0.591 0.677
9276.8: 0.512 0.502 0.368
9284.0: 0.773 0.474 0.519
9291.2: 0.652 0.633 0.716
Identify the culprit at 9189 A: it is H-beta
